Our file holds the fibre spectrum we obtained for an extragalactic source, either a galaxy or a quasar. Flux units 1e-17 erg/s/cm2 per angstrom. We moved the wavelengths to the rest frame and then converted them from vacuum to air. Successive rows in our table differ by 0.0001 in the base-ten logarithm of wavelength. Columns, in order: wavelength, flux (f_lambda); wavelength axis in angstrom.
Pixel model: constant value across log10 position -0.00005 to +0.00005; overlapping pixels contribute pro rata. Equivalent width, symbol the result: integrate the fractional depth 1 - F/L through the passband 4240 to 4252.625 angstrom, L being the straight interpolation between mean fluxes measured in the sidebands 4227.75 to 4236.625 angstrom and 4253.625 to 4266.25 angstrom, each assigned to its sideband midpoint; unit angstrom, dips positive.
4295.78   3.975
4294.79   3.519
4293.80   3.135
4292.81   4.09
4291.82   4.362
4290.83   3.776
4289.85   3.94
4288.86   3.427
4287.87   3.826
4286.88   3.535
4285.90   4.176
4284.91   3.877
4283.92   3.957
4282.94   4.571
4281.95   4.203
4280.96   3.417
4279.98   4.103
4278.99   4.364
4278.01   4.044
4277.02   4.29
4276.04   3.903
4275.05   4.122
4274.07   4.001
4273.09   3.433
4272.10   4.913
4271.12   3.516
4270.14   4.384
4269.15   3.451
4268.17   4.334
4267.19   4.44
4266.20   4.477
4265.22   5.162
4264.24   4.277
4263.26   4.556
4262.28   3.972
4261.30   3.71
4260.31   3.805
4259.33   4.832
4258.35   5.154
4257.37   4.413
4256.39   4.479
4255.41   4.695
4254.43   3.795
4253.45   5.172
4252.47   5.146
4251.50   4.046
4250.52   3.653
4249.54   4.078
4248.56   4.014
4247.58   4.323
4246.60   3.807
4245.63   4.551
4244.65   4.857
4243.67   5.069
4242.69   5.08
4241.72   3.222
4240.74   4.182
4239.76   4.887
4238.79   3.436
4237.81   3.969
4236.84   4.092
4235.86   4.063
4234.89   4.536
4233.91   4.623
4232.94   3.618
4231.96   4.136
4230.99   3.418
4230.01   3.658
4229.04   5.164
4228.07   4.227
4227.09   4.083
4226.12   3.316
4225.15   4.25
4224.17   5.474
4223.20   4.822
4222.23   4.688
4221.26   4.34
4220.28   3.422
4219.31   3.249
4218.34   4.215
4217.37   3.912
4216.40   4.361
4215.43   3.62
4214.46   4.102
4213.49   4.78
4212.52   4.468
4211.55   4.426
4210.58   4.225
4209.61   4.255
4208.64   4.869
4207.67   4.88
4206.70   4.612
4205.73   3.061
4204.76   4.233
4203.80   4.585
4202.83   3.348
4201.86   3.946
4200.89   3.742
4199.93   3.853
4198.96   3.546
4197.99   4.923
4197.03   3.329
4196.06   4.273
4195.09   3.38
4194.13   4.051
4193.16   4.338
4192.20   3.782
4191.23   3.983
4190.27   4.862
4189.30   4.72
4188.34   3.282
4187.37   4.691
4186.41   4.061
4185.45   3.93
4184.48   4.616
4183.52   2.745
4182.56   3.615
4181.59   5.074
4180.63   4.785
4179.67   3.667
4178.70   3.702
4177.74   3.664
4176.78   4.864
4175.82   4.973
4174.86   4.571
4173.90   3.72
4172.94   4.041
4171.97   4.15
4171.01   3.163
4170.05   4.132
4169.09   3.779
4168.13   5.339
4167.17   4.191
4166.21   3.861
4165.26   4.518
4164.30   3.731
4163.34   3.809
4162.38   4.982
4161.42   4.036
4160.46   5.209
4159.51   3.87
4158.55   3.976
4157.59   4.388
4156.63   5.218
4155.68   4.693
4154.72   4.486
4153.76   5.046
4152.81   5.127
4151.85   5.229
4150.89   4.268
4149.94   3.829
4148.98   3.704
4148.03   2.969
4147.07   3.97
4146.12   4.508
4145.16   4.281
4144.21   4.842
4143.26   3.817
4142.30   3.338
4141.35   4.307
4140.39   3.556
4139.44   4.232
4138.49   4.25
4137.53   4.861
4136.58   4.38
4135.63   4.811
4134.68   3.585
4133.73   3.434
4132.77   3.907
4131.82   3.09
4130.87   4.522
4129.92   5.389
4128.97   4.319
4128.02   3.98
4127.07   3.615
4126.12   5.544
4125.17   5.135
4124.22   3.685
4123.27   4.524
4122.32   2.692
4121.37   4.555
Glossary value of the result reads 0.0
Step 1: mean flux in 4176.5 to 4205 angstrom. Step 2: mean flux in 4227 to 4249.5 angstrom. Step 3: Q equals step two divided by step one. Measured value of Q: 1.04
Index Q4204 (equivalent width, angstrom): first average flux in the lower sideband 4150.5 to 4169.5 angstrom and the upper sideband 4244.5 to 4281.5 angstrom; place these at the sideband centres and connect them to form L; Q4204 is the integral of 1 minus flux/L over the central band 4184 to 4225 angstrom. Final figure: 1.99 angstrom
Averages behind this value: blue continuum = 4.49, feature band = 4.17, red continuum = 4.25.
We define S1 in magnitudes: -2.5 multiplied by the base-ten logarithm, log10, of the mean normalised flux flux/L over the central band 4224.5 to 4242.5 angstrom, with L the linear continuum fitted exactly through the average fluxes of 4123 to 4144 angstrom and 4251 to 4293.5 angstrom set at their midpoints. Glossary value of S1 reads 0.029 mag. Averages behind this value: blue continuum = 4.2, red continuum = 4.18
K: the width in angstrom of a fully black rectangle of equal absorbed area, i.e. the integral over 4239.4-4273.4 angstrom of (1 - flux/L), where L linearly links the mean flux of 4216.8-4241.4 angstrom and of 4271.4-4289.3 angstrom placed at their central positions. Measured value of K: -2.3 angstrom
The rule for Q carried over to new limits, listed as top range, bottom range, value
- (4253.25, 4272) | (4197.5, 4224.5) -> 1.03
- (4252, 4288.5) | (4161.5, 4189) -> 1.02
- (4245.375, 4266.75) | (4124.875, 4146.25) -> 1.03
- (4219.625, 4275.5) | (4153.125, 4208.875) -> 1.02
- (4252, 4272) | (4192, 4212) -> 1.08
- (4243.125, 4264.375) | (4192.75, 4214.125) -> 1.06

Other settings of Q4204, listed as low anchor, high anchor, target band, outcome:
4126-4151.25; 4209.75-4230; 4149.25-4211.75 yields -0.63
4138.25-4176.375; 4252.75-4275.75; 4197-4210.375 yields 0.52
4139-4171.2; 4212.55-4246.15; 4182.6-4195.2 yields 0.60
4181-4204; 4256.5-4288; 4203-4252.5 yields -1.63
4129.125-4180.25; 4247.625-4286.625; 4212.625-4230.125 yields 0.02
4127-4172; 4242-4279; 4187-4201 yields 0.70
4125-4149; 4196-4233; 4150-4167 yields -1.29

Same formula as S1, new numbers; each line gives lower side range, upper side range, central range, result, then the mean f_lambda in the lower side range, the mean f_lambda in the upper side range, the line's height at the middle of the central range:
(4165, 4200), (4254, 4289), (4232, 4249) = -0.027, 4.11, 4.16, 4.15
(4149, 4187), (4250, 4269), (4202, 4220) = 0.045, 4.28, 4.41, 4.34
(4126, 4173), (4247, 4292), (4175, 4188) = 0.010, 4.24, 4.17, 4.22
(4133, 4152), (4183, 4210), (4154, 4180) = -0.047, 4.09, 4.07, 4.08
